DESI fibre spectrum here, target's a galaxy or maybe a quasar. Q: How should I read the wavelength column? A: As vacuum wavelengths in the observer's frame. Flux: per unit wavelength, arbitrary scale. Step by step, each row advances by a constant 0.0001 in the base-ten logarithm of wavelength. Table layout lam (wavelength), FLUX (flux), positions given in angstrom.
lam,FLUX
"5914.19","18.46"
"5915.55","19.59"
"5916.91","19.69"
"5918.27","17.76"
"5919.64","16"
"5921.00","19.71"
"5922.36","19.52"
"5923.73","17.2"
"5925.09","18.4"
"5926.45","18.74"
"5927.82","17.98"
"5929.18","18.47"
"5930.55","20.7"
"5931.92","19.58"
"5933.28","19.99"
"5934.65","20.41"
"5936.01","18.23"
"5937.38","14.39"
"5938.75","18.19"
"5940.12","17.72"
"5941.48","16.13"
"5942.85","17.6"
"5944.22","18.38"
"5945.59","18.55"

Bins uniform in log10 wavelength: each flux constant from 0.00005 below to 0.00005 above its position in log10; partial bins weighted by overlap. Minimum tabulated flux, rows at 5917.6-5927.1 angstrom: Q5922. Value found 16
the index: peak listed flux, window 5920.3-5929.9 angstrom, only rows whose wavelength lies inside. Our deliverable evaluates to 19.71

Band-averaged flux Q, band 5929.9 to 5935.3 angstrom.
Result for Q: 20.2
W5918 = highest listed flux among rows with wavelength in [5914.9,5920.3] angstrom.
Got 19.69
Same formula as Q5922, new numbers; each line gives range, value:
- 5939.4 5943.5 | 16.13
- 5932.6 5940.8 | 14.39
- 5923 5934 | 17.2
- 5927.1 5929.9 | 17.98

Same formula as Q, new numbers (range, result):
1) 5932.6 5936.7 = 19.6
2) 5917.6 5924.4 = 18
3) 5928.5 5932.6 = 19.6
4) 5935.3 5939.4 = 17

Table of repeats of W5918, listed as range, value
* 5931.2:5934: 19.99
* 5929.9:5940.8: 20.7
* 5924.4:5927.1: 18.74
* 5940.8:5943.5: 17.6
